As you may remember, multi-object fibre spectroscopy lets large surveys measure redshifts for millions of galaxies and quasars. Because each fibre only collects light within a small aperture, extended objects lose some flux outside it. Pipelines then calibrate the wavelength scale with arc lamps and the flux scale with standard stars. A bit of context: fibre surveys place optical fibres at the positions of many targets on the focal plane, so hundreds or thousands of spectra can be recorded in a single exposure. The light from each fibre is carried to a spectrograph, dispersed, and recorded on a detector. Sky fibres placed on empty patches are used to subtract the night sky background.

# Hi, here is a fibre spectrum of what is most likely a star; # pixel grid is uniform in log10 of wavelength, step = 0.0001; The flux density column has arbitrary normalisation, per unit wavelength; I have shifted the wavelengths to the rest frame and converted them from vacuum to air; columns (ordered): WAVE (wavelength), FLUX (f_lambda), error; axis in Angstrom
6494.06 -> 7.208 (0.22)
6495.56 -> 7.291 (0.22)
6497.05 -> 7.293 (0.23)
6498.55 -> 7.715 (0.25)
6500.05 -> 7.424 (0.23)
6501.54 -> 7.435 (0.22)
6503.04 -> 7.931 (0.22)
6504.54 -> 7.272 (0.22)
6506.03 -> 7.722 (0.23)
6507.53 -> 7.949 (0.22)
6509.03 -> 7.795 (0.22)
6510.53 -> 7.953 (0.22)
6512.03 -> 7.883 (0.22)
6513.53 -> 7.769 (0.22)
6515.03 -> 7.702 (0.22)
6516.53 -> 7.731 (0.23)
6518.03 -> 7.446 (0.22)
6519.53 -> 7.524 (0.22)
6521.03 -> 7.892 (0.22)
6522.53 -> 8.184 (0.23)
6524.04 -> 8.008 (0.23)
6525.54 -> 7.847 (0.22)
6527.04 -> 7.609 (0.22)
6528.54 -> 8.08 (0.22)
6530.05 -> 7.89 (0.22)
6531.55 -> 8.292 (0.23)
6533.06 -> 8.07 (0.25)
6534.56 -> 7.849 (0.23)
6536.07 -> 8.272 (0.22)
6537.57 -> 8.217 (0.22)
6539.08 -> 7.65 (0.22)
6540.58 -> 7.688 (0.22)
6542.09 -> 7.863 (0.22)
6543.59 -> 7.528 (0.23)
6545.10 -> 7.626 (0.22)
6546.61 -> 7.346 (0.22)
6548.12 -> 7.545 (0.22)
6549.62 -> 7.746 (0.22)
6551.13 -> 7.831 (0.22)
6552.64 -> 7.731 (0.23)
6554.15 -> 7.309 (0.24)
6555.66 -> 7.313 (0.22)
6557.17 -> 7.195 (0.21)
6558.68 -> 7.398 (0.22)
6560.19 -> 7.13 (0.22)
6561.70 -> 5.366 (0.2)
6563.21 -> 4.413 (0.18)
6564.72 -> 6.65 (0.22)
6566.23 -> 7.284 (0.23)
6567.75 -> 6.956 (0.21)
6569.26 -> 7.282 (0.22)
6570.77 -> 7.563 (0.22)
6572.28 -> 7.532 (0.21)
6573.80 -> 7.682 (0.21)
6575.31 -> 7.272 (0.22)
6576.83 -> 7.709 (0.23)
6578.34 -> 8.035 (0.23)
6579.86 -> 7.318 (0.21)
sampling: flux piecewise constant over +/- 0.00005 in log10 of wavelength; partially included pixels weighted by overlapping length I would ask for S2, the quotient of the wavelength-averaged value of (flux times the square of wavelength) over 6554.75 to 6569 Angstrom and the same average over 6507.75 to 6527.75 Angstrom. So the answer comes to 0.87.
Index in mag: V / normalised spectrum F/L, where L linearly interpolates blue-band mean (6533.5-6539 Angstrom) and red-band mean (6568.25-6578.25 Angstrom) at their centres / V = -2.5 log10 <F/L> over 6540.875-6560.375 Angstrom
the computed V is 0.05 mag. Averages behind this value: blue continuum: 8.05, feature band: 7.52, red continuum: 7.53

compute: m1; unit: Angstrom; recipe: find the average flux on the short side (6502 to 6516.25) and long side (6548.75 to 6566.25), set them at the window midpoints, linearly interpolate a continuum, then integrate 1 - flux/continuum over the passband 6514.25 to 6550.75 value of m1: -2.3 Angstrom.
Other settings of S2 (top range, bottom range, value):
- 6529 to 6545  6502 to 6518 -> 1.03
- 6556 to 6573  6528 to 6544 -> 0.86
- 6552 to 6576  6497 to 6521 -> 0.93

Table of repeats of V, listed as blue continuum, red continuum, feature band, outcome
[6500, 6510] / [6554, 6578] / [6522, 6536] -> -0.08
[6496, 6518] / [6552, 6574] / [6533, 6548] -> -0.08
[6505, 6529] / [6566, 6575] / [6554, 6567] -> 0.13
